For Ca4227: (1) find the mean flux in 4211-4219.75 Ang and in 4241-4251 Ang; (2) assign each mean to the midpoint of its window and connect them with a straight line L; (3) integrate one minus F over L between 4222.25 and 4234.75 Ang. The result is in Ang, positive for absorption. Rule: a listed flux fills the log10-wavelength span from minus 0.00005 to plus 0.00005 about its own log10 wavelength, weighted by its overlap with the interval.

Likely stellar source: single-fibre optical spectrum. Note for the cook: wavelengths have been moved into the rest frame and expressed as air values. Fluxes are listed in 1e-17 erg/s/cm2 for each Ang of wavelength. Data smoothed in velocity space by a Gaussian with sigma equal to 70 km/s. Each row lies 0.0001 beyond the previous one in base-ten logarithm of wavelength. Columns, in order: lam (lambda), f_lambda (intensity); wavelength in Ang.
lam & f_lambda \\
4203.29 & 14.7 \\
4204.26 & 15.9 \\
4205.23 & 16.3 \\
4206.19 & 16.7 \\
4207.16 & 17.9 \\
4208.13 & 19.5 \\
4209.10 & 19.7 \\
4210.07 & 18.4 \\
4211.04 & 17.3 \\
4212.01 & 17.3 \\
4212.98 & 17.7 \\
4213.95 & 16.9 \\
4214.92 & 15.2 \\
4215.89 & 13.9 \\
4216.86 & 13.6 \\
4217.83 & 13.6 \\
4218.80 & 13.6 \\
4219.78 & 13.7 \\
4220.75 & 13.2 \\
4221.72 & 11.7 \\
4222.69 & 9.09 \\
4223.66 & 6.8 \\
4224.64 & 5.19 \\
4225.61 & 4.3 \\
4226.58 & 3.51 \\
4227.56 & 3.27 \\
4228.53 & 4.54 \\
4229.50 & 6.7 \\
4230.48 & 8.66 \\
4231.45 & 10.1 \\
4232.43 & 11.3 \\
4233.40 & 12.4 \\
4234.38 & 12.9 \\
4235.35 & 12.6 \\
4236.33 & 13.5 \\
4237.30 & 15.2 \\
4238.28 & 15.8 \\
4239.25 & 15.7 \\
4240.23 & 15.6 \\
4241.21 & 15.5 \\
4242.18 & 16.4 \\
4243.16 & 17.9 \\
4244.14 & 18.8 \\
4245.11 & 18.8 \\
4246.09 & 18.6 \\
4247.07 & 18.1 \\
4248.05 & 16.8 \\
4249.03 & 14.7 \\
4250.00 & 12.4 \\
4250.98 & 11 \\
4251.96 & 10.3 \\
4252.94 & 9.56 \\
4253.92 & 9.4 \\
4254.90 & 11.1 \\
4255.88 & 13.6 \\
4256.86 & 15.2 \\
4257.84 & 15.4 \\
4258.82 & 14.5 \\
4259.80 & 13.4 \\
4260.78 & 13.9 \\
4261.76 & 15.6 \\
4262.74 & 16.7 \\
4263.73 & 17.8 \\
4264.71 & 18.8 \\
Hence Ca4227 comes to 6.6 Ang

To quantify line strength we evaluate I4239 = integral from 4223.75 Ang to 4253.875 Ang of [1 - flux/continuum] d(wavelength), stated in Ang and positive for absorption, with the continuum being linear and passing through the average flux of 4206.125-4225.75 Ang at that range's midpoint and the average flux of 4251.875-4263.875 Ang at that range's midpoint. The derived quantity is 3.4 Ang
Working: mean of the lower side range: 14.2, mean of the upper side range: 13.6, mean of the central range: 12.2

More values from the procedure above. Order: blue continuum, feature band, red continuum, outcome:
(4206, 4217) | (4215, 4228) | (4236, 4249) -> 5.47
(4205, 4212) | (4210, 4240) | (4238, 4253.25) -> 9.05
